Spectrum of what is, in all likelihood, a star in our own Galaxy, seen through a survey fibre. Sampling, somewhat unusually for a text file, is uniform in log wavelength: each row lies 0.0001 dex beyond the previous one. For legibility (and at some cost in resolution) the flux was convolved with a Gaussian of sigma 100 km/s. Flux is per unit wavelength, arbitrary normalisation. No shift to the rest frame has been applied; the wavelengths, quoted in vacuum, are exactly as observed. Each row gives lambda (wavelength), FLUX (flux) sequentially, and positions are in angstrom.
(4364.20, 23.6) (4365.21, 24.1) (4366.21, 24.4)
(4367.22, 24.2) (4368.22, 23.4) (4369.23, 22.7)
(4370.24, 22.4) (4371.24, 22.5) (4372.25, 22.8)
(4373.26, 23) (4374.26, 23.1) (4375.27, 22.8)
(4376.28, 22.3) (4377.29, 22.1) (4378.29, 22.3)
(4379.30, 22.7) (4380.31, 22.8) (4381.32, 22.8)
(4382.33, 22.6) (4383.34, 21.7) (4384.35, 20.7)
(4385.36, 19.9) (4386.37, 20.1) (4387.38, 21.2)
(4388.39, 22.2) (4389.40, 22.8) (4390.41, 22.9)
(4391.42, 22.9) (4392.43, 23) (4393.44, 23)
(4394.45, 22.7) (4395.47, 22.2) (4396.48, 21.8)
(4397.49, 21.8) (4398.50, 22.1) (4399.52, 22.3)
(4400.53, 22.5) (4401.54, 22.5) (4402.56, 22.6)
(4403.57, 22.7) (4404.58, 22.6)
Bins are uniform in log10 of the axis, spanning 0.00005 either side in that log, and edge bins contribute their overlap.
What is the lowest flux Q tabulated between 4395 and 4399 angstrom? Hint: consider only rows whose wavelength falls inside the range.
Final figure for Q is 21.8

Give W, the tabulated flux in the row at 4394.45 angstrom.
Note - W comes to 22.7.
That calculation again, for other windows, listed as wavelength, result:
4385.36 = 19.9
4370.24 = 22.4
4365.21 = 24.1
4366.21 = 24.4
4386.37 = 20.1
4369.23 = 22.7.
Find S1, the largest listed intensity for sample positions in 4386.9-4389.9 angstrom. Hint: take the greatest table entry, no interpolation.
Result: 22.8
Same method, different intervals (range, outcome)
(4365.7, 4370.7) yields 24.4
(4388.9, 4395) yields 23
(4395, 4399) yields 22.2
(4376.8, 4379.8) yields 22.7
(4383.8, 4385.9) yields 20.7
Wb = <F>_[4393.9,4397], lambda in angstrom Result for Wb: 22.2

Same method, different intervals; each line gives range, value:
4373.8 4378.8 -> 22.5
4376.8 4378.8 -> 22.3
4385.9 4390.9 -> 21.9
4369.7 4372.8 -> 22.5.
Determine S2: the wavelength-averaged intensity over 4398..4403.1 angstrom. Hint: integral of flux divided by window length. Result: 22.4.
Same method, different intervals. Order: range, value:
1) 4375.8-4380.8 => 22.5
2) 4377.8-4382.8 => 22.6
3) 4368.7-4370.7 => 22.5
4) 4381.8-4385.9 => 21.2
